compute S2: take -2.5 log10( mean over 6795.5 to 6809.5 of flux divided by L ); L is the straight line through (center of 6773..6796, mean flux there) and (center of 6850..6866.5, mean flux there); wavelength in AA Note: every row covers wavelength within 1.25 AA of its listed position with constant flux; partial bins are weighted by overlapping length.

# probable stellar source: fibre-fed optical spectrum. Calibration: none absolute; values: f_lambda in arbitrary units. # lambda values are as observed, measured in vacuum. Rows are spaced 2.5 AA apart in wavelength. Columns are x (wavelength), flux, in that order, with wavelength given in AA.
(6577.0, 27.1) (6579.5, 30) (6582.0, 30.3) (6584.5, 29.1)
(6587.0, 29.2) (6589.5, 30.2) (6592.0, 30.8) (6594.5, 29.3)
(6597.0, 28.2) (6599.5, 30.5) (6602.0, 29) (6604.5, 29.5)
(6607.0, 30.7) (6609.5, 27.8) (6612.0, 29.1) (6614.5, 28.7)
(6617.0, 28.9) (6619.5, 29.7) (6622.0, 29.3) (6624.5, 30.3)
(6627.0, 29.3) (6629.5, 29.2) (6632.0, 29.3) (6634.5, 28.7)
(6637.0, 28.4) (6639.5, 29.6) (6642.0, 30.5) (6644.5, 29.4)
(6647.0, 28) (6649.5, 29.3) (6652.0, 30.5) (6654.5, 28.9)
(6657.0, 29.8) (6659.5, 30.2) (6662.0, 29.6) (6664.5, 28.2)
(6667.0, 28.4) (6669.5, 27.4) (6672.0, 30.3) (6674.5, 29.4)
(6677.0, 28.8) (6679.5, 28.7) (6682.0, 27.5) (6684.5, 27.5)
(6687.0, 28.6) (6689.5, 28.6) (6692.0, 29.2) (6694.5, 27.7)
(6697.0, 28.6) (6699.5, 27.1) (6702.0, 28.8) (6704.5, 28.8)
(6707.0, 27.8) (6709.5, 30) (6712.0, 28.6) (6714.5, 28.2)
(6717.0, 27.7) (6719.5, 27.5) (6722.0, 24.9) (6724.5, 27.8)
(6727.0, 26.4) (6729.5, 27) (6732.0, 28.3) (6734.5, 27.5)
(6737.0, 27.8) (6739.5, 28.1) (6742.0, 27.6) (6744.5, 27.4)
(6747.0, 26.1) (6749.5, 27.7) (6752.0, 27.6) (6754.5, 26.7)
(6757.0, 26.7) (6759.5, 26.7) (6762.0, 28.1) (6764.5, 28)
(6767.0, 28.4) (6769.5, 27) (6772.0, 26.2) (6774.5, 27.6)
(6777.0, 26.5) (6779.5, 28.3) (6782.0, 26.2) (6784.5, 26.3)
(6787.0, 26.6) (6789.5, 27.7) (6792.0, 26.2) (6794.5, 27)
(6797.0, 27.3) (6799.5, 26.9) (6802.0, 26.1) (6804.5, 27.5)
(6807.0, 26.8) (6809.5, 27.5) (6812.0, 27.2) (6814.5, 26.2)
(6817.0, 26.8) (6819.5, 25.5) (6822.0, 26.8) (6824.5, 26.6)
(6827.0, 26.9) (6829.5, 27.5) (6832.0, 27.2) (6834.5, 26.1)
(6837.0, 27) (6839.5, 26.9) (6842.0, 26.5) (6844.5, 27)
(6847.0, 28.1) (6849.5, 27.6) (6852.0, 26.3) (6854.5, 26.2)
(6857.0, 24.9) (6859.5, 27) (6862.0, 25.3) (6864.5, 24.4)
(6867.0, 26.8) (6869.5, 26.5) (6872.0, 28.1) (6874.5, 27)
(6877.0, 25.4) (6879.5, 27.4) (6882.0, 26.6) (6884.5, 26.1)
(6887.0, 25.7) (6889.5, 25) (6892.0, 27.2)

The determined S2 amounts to -0.013 mag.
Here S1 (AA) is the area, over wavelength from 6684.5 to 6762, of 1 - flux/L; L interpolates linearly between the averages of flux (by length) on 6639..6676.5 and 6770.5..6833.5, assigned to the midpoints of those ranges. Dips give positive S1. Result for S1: 1.3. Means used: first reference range 29.3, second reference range 26.9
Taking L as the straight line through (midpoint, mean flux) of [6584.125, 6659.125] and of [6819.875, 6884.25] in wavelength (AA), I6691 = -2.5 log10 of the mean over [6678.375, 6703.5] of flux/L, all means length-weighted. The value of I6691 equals 0.012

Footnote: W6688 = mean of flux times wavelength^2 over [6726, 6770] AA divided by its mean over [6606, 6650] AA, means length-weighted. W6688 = 0.97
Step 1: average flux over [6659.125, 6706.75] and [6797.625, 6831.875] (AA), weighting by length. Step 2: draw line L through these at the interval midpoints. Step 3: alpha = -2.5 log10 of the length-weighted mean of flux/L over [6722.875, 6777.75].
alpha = 0.01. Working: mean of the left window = 28.6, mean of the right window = 26.8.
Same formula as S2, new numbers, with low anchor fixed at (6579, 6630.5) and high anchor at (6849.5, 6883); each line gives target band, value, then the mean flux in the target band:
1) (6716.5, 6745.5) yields 0.03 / 27.3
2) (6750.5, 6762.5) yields 0.02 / 27.1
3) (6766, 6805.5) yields 0.01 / 27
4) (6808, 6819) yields 0.01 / 26.8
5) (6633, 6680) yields -0.01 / 29.2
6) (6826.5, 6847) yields -0.01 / 27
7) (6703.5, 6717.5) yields -0.01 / 28.6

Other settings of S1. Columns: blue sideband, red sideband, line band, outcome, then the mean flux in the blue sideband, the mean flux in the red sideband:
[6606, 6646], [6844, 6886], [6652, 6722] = 0.1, 29.3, 26.5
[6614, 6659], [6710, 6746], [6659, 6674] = -0.1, 29.3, 27.5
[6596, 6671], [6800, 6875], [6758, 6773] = 0.1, 29.2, 26.7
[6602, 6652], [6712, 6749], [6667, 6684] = -0.1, 29.3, 27.4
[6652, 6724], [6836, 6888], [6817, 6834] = 0.1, 28.5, 26.5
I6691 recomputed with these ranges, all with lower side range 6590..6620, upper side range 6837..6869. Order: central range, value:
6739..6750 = 0.02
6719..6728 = 0.05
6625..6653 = -0.01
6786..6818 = 0.01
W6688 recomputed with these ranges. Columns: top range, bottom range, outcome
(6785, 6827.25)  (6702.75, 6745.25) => 0.99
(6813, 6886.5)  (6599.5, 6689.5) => 0.97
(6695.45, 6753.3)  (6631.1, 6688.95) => 0.97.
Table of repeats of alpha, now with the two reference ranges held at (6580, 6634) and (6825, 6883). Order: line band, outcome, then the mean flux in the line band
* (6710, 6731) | 0.03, 27.4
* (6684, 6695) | 0.00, 28.4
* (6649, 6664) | -0.03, 29.7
